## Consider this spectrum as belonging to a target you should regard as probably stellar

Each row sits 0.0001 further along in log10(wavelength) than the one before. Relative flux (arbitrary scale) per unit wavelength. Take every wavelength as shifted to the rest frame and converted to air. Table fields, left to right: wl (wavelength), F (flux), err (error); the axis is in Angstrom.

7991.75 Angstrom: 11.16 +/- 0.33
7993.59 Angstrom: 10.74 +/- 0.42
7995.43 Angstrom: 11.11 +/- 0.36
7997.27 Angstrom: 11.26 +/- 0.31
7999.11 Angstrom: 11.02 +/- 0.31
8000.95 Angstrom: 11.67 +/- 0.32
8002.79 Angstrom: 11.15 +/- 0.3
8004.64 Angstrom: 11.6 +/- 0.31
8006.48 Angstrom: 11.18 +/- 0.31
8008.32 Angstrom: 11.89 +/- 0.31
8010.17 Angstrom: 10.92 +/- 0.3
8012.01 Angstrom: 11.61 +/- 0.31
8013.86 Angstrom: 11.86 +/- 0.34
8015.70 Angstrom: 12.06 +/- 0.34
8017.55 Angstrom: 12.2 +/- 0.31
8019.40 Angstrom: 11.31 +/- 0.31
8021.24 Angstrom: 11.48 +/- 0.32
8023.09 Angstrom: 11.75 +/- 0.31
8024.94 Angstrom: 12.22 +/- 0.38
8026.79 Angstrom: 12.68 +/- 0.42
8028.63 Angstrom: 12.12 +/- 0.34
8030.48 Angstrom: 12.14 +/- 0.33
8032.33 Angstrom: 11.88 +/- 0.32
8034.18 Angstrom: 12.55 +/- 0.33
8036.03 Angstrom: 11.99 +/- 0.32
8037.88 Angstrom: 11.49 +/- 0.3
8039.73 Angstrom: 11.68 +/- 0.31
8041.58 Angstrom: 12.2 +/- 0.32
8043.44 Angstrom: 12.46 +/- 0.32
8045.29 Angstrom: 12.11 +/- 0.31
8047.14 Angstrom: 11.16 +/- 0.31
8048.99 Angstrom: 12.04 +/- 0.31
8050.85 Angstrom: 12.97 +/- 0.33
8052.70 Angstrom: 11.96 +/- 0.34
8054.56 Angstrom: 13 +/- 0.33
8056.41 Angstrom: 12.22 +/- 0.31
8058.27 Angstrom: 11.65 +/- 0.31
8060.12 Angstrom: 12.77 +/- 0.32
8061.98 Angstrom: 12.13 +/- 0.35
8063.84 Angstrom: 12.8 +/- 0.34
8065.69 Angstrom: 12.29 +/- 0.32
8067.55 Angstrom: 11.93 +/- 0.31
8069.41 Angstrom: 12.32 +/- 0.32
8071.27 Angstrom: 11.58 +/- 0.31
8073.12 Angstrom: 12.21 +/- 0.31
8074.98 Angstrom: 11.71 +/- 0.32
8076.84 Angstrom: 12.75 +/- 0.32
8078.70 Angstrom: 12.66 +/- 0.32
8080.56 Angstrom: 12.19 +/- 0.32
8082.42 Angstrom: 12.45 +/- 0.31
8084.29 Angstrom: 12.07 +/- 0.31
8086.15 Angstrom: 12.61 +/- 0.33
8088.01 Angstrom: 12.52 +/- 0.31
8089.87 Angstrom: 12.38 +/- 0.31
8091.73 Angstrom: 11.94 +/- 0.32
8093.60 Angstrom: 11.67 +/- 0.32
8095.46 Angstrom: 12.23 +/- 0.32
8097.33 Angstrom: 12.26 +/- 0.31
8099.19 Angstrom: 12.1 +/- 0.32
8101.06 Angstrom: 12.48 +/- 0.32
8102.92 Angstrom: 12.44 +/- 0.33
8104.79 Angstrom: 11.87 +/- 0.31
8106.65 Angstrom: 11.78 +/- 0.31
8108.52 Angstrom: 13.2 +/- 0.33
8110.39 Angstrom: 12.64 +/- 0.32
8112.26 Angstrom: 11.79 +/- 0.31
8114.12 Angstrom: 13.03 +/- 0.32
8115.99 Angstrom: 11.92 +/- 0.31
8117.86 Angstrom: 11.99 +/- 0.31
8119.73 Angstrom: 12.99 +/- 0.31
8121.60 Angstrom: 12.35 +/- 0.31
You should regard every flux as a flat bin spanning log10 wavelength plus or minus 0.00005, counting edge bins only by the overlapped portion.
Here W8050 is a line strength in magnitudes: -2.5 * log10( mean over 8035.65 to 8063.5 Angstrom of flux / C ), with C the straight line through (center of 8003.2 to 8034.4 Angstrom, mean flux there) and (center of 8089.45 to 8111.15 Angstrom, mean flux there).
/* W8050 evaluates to -0.01 mag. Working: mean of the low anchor 11.8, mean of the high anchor 12.2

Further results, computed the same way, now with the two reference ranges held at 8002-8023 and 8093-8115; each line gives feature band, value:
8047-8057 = -0.04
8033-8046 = -0.02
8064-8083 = -0.02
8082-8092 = -0.02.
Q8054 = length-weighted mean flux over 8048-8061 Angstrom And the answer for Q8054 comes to 12.4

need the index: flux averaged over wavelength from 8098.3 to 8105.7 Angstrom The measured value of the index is 12.2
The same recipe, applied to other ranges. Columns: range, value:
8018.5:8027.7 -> 11.9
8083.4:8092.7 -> 12.3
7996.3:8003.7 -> 11.3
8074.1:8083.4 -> 12.3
